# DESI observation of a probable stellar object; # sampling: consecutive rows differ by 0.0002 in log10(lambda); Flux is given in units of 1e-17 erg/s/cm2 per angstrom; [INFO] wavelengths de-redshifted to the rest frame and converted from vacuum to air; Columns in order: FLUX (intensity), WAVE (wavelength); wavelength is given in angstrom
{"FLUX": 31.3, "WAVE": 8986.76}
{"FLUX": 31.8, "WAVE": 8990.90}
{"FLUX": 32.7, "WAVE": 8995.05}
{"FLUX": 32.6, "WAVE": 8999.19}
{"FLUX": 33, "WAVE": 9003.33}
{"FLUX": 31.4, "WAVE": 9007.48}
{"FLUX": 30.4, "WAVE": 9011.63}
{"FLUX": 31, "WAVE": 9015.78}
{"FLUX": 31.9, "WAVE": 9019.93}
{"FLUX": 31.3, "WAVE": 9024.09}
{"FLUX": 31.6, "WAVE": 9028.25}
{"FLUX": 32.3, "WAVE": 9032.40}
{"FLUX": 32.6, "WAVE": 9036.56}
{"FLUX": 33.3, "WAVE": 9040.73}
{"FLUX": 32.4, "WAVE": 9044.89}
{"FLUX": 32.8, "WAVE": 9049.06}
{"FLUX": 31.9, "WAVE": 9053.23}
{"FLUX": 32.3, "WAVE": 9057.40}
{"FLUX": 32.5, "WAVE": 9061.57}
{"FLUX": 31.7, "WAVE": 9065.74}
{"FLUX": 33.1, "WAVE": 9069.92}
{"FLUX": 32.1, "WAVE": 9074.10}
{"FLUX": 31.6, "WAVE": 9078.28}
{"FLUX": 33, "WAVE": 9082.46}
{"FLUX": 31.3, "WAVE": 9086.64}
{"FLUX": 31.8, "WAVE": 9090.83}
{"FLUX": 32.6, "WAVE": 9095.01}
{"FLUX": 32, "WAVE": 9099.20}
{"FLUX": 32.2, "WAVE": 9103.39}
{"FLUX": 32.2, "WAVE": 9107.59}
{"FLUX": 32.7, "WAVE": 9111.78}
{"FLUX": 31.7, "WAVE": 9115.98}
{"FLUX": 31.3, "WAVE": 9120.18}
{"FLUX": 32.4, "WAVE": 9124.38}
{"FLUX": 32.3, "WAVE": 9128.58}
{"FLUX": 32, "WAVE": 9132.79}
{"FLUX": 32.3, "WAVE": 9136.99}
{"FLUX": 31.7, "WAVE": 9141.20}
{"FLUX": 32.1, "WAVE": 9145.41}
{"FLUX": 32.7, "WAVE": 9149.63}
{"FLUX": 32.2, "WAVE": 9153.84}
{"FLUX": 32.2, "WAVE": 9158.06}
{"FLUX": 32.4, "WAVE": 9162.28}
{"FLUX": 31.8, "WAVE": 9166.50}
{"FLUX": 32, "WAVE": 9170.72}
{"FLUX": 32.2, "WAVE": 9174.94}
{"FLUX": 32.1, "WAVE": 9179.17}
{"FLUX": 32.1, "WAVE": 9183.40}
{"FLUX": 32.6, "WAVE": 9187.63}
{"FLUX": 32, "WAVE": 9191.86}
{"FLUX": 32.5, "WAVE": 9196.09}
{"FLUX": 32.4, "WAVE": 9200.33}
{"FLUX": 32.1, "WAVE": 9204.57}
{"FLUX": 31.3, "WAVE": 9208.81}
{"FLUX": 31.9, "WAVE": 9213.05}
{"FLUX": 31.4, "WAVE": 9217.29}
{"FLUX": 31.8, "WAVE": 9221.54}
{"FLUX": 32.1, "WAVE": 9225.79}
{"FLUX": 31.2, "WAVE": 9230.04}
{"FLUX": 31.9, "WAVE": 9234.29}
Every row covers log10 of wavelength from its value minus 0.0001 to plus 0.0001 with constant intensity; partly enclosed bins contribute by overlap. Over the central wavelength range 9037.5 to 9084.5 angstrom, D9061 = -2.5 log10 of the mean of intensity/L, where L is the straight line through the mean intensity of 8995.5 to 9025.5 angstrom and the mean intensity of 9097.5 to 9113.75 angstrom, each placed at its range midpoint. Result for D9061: -0.01 mag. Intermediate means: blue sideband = 31.7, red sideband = 32.3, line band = 32.4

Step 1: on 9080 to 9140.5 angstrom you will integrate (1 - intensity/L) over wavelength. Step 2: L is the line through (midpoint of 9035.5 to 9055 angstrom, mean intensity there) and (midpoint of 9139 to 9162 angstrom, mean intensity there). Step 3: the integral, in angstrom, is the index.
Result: 0.43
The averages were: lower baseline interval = 32.6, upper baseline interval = 32.2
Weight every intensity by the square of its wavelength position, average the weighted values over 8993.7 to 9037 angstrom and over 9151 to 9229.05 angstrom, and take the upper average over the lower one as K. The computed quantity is 1.05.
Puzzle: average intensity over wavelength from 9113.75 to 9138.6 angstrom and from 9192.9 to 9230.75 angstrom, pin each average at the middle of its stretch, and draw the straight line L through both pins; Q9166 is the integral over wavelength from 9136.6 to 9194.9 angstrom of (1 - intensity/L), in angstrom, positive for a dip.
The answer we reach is -0.4 angstrom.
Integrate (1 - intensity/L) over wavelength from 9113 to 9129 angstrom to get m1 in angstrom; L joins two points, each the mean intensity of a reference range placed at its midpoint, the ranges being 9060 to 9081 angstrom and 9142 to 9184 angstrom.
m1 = 0.1 angstrom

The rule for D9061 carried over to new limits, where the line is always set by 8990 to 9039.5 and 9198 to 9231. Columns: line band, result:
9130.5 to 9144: -0.006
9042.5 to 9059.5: -0.016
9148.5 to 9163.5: -0.018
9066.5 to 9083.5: -0.016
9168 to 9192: -0.012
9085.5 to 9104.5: -0.005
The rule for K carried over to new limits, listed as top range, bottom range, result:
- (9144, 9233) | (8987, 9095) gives 1.03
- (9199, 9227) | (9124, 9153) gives 1.00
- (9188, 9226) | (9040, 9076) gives 1.02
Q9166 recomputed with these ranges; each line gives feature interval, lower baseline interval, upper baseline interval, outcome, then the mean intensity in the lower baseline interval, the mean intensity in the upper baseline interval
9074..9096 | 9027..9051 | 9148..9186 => 0.25 angstrom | 32.5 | 32.2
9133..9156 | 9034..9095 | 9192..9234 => -0.08 angstrom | 32.3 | 31.9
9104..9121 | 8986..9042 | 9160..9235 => -0.04 angstrom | 31.9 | 32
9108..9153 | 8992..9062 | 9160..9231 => -0.12 angstrom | 32.1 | 32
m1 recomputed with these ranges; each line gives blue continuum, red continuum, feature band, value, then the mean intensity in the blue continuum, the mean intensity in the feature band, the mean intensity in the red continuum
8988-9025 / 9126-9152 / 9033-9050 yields -0.4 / 31.8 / 32.7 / 32.2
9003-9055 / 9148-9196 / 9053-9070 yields -0.1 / 32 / 32.3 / 32.2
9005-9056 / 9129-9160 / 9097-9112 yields -0.1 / 31.9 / 32.2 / 32.2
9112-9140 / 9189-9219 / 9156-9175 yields -0.1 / 32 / 32.1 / 32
